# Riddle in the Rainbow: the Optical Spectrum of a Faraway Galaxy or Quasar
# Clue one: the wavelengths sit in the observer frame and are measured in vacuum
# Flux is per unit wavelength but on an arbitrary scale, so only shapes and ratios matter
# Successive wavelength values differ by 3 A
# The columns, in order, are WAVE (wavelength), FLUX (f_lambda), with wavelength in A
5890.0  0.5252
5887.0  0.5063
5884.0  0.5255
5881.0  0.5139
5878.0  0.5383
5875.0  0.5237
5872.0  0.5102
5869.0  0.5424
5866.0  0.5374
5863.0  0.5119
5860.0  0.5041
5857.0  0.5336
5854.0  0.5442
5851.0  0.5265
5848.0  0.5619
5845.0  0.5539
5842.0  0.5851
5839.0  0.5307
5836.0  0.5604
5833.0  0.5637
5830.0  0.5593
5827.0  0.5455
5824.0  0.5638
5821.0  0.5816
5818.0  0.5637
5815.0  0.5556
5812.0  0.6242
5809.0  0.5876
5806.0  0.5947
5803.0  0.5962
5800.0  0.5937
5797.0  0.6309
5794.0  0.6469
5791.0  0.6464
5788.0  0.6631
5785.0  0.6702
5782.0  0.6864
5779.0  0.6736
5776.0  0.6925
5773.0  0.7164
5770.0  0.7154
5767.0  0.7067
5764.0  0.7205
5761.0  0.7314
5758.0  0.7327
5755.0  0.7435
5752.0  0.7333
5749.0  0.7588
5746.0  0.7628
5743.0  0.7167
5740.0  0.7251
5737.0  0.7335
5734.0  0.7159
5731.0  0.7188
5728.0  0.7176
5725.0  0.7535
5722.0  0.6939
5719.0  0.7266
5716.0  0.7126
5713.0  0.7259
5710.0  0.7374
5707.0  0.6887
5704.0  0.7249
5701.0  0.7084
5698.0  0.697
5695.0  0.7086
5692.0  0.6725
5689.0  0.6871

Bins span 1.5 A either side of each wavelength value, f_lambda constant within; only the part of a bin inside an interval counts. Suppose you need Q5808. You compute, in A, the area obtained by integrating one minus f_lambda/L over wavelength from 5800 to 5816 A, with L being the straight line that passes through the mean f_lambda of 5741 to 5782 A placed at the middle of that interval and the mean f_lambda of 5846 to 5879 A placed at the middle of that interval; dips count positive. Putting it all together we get 1.0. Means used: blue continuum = 0.722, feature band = 0.593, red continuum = 0.531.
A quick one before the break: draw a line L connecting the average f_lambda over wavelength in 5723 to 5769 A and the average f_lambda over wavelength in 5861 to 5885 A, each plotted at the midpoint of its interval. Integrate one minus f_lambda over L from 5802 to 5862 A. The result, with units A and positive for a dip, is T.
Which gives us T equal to 3.0 A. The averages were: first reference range 0.731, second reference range 0.525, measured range 0.561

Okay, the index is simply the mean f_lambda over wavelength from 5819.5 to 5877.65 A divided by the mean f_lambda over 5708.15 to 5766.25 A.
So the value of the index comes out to 0.7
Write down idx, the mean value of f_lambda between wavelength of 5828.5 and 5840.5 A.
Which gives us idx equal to 0.554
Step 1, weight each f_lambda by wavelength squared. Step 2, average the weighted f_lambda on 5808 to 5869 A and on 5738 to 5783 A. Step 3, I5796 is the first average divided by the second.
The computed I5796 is 0.8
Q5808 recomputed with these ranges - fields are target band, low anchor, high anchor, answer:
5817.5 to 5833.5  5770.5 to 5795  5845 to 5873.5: 0.9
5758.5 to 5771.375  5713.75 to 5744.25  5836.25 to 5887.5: -0.9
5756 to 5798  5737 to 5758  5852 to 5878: -0.2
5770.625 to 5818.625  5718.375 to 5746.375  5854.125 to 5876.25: -0.4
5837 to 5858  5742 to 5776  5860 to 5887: 0.8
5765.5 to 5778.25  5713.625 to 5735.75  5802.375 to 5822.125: -1.1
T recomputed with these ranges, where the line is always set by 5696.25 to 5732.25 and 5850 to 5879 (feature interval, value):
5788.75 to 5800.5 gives -0.37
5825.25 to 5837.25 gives 0.25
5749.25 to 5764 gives -1.61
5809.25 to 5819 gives 0.13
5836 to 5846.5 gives -0.01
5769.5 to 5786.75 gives -1.47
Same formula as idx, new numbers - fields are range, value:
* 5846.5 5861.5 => 0.534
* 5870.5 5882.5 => 0.522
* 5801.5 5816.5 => 0.592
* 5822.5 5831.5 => 0.556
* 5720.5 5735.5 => 0.72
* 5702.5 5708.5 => 0.707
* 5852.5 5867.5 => 0.526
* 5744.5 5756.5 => 0.75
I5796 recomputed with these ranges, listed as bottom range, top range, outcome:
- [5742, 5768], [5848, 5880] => 0.75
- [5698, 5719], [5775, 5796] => 0.96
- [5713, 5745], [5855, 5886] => 0.76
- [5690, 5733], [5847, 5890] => 0.78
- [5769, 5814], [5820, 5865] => 0.86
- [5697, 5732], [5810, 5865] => 0.81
